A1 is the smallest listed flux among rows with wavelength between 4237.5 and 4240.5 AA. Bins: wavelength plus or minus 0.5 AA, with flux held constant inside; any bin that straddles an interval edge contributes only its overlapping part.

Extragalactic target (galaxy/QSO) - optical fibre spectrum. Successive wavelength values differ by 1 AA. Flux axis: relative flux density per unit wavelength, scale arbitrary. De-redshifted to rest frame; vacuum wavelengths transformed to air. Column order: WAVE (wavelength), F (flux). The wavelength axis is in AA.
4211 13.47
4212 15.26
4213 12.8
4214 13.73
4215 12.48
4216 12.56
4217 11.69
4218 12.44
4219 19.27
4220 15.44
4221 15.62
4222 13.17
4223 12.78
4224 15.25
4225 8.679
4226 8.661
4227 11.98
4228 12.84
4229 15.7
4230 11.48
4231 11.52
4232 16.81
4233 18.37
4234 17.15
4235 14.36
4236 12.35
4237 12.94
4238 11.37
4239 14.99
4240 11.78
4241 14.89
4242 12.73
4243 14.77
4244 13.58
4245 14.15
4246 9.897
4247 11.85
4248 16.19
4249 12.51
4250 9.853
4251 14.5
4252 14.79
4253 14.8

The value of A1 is 11.37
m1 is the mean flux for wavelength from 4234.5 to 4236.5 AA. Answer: 13.4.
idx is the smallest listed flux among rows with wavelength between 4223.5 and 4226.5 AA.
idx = 8.661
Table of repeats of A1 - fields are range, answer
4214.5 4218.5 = 11.69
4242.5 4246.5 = 9.897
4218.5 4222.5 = 13.17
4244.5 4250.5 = 9.853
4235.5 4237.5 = 12.35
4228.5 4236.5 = 11.48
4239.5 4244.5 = 11.78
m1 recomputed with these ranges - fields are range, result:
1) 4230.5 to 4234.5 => 16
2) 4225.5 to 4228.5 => 11.2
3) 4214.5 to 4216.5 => 12.5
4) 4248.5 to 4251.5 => 12.3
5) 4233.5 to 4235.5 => 15.8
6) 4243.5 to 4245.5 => 13.9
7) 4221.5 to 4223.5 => 13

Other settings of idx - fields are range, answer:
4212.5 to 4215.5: 12.48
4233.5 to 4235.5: 14.36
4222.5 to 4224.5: 12.78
